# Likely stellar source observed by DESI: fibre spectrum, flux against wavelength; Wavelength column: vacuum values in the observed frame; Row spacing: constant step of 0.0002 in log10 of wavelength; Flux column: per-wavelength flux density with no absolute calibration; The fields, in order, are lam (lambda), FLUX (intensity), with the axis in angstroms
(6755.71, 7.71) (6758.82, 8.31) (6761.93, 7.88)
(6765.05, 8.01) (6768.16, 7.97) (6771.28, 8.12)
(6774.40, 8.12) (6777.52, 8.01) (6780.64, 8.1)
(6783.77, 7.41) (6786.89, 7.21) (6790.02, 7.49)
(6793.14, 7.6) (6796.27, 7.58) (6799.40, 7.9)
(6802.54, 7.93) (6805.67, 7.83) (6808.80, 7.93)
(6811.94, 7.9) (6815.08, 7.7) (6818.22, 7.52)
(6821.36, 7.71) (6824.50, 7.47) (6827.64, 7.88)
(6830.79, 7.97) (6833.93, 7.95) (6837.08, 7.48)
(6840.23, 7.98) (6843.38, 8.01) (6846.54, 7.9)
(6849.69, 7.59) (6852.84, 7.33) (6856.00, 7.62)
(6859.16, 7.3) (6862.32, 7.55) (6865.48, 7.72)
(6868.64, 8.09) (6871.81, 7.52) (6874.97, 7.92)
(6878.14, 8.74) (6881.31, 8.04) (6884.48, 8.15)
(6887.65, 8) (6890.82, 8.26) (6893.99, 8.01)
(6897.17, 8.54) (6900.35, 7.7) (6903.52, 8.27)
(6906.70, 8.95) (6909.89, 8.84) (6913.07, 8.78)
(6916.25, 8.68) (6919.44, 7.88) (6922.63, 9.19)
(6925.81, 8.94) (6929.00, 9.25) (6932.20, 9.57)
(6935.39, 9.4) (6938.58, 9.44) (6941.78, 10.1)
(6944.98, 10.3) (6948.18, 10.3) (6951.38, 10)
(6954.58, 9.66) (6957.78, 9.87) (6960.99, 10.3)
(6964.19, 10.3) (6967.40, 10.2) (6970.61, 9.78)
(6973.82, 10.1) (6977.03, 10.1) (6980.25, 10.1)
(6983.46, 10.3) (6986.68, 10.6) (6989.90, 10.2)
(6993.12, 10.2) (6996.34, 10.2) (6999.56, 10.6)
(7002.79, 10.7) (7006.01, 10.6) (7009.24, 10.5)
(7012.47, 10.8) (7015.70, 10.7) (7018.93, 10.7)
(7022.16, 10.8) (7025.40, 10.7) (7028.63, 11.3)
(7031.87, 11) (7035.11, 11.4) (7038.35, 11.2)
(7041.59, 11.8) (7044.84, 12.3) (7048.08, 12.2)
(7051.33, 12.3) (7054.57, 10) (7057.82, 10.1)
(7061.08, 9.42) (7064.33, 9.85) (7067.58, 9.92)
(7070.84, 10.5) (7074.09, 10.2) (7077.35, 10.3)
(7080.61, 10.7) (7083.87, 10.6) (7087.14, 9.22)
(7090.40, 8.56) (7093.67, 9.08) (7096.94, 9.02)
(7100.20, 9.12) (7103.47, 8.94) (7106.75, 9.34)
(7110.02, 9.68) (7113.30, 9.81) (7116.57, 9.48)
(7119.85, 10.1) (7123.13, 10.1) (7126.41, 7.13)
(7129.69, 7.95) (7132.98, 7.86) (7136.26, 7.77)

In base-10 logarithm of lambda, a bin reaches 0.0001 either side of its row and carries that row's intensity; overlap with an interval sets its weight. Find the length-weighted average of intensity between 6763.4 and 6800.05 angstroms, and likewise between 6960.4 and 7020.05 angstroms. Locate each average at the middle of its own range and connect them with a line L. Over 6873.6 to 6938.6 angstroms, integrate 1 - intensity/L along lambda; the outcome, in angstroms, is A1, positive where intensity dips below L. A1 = 5.24 angstroms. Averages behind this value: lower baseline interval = 7.79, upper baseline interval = 10.4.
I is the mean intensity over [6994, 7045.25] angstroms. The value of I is 10.9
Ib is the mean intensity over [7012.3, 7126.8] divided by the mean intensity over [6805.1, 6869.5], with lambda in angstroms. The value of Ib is 1.33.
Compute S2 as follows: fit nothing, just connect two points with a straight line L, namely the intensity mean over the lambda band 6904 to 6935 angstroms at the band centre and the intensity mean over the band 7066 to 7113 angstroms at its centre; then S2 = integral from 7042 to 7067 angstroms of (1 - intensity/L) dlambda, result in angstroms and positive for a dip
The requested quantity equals -3.7 angstroms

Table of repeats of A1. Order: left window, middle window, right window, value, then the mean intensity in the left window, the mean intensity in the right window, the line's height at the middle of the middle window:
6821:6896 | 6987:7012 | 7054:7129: -4.4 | 7.85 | 9.59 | 8.9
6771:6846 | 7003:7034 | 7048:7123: -4.7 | 7.78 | 9.89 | 9.38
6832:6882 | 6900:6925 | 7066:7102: -1.0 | 7.79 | 9.74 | 8.27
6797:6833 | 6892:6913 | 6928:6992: 1.6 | 7.79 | 10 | 9.13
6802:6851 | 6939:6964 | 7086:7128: -4.9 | 7.8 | 9.2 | 8.42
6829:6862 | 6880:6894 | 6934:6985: 0.7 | 7.71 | 10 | 8.55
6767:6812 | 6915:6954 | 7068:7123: -3.3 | 7.8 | 9.68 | 8.69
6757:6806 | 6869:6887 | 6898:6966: 1.5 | 7.84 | 9.32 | 8.79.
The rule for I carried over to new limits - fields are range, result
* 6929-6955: 9.82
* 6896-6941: 8.84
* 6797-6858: 7.76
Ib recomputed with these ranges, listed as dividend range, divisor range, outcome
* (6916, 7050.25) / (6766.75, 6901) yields 1.32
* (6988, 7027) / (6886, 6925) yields 1.25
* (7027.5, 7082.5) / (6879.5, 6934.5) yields 1.27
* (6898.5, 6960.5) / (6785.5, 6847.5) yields 1.19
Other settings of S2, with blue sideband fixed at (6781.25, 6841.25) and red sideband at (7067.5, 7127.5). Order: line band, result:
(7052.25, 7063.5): -0.8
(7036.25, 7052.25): -4.7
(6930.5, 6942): -1.4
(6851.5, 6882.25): 1.1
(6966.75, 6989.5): -3.5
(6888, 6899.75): 0.1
